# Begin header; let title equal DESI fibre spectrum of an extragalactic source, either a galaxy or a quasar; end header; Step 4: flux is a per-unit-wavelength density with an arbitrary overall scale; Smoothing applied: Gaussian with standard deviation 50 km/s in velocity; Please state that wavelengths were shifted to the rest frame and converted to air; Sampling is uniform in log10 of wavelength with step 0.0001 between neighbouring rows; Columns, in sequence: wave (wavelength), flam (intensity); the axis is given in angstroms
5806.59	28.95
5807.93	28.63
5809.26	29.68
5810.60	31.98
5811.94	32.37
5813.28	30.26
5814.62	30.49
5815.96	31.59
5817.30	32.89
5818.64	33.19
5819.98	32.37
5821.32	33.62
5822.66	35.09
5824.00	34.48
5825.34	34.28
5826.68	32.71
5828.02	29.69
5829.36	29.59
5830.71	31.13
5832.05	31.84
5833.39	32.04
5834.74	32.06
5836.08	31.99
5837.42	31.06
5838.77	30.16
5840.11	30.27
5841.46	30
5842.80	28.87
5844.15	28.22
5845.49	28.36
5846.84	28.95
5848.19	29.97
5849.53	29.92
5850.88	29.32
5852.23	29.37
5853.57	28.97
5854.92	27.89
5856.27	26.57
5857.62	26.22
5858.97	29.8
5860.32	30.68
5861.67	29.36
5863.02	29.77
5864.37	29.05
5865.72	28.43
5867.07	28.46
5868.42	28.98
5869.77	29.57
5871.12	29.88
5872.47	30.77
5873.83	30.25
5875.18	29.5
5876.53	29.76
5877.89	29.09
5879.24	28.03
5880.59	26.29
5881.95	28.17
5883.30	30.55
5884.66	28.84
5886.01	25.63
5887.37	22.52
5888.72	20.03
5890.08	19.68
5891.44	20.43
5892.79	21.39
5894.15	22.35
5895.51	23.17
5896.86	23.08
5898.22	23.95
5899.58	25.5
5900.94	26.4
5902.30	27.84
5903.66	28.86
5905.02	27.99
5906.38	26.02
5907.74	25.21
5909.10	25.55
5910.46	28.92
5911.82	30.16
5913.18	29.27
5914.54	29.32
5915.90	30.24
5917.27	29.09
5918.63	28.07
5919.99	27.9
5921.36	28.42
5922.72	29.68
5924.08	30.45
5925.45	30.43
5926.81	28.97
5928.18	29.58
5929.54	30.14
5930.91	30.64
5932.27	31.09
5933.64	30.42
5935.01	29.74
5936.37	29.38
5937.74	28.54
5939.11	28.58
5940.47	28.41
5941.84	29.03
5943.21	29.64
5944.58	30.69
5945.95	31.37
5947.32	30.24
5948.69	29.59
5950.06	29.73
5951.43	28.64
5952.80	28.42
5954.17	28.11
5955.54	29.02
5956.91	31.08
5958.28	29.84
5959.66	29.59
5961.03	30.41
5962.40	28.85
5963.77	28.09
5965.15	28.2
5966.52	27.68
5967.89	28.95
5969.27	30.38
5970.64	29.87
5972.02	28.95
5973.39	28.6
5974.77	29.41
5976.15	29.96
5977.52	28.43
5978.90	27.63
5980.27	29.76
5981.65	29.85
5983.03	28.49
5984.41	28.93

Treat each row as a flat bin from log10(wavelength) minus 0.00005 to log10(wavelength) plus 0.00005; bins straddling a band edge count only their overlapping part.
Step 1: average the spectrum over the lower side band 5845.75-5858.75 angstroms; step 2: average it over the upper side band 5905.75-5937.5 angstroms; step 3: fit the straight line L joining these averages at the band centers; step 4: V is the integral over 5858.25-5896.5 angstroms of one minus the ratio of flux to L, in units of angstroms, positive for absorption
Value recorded 2.2 angstroms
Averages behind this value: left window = 28.6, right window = 29.1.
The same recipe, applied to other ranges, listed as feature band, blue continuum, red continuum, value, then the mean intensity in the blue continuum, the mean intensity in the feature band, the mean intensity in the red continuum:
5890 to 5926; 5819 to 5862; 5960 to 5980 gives 3.58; 30.5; 26.7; 29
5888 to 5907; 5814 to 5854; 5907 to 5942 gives 3.62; 31.1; 24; 29.1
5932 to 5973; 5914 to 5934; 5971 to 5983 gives -0.11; 29.6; 29.4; 29.1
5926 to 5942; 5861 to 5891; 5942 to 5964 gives -0.23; 27.8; 29.6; 29.6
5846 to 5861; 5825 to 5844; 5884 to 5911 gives 0.10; 31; 28.9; 24.6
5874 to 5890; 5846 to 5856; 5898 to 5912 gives 0.52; 29.1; 27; 26.9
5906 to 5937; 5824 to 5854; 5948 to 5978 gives 0.54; 30.5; 29.1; 29.2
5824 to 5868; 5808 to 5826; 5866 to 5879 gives 1.38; 32.4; 29.9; 29.5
